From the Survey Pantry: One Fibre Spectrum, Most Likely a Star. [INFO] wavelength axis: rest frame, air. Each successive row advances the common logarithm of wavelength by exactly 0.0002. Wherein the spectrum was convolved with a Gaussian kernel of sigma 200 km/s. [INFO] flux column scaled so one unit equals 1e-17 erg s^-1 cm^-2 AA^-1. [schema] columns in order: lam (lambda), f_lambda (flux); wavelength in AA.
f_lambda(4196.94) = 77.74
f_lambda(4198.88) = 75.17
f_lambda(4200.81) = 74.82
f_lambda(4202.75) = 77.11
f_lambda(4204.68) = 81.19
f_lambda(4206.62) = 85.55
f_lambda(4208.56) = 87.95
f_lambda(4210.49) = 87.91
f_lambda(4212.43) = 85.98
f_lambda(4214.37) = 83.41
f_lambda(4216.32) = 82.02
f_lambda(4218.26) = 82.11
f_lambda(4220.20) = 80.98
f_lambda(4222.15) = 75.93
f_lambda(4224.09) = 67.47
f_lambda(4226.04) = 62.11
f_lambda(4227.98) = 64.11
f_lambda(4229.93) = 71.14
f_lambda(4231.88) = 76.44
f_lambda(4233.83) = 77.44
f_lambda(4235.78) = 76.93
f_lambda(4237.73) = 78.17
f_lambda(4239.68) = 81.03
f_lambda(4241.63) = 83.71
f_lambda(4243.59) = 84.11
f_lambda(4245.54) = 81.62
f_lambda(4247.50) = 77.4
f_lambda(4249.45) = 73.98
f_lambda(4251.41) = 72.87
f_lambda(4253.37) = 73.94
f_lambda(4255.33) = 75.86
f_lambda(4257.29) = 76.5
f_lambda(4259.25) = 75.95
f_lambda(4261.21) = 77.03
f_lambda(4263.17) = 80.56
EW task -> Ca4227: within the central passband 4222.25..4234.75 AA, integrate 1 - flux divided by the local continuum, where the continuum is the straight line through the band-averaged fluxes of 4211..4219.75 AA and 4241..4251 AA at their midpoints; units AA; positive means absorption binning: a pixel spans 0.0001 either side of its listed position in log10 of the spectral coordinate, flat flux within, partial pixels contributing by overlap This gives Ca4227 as 1.8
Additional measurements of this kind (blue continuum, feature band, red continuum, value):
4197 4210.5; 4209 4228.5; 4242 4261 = 0.4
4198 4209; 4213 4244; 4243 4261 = 0.6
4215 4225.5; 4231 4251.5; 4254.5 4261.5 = -0.6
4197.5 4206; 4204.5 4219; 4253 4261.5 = -1.4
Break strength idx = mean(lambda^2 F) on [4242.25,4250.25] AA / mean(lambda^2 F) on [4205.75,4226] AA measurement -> 1.0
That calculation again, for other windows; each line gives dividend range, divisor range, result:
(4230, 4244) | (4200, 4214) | 0.96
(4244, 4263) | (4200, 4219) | 0.94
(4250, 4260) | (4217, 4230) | 1.05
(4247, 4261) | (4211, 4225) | 0.96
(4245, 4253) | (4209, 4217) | 0.91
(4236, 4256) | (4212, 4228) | 1.04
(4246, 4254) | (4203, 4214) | 0.90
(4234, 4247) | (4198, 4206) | 1.06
